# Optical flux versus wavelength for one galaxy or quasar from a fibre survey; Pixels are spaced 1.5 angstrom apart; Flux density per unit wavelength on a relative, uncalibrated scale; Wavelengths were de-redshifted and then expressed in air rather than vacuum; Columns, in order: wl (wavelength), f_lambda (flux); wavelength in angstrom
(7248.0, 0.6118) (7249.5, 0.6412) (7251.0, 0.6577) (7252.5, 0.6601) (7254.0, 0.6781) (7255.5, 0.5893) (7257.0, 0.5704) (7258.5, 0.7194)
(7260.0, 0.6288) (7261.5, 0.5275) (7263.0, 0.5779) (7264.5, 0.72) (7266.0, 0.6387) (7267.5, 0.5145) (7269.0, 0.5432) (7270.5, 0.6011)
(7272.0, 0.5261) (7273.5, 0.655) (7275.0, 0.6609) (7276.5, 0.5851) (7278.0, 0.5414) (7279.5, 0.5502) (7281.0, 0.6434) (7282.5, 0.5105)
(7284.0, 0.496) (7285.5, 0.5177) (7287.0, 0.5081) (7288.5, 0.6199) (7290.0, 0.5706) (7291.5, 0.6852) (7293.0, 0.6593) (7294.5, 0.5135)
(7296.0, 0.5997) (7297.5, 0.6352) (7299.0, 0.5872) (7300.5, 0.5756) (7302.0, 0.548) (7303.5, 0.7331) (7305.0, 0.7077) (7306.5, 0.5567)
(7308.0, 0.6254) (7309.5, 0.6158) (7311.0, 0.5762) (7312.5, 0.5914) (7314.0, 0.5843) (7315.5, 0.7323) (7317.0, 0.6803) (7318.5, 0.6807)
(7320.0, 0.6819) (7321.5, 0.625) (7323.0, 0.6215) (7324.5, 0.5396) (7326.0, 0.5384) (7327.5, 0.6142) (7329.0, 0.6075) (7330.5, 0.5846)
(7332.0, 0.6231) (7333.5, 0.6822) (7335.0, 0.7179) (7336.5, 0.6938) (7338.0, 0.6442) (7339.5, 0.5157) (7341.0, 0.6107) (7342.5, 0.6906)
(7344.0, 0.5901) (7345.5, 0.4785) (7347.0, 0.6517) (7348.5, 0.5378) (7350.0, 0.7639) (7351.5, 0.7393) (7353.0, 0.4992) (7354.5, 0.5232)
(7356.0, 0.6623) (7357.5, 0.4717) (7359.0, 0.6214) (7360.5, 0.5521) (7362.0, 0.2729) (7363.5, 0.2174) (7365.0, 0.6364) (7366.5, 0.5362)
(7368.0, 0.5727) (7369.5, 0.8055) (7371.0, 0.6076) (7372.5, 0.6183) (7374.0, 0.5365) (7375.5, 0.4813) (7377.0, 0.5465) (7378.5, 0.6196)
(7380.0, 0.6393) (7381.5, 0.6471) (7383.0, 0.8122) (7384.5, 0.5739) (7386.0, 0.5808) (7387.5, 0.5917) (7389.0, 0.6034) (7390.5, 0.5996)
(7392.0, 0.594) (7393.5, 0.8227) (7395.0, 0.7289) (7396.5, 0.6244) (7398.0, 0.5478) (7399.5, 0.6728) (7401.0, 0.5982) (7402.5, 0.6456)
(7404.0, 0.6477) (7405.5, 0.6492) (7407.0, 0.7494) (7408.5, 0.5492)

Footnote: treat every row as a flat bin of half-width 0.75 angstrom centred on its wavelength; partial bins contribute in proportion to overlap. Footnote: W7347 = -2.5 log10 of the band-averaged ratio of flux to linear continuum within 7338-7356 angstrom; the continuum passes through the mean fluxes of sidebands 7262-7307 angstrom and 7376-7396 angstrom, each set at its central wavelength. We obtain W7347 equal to 0.03 mag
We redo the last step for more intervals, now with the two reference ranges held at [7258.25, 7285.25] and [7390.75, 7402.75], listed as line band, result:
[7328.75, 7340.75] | -0.02 mag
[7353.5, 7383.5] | 0.13 mag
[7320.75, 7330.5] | 0.04 mag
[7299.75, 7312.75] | -0.02 mag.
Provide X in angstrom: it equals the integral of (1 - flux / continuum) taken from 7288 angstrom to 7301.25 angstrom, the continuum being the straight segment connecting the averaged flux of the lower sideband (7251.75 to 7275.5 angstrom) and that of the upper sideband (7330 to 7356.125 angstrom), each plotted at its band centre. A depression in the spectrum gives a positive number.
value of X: 0.2 angstrom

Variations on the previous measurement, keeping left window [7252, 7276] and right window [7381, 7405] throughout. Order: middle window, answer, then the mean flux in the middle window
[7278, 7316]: 1.5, 0.596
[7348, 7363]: 1.8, 0.559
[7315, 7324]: -0.6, 0.665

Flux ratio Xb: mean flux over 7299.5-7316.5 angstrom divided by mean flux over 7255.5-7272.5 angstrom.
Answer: 1.04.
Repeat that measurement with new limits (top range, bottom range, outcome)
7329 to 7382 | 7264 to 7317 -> 0.98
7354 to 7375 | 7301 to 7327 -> 0.87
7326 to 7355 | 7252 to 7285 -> 1.04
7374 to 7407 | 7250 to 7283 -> 1.04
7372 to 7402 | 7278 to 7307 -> 1.06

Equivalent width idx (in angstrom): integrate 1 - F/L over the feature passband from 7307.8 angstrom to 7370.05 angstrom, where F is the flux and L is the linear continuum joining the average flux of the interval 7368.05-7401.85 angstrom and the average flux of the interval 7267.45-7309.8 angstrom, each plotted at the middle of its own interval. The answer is 1.1 angstrom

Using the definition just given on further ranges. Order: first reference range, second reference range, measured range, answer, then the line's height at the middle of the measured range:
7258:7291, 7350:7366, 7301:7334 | -4.0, 0.557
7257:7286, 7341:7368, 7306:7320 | -1.4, 0.572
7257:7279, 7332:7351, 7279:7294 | 0.8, 0.609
